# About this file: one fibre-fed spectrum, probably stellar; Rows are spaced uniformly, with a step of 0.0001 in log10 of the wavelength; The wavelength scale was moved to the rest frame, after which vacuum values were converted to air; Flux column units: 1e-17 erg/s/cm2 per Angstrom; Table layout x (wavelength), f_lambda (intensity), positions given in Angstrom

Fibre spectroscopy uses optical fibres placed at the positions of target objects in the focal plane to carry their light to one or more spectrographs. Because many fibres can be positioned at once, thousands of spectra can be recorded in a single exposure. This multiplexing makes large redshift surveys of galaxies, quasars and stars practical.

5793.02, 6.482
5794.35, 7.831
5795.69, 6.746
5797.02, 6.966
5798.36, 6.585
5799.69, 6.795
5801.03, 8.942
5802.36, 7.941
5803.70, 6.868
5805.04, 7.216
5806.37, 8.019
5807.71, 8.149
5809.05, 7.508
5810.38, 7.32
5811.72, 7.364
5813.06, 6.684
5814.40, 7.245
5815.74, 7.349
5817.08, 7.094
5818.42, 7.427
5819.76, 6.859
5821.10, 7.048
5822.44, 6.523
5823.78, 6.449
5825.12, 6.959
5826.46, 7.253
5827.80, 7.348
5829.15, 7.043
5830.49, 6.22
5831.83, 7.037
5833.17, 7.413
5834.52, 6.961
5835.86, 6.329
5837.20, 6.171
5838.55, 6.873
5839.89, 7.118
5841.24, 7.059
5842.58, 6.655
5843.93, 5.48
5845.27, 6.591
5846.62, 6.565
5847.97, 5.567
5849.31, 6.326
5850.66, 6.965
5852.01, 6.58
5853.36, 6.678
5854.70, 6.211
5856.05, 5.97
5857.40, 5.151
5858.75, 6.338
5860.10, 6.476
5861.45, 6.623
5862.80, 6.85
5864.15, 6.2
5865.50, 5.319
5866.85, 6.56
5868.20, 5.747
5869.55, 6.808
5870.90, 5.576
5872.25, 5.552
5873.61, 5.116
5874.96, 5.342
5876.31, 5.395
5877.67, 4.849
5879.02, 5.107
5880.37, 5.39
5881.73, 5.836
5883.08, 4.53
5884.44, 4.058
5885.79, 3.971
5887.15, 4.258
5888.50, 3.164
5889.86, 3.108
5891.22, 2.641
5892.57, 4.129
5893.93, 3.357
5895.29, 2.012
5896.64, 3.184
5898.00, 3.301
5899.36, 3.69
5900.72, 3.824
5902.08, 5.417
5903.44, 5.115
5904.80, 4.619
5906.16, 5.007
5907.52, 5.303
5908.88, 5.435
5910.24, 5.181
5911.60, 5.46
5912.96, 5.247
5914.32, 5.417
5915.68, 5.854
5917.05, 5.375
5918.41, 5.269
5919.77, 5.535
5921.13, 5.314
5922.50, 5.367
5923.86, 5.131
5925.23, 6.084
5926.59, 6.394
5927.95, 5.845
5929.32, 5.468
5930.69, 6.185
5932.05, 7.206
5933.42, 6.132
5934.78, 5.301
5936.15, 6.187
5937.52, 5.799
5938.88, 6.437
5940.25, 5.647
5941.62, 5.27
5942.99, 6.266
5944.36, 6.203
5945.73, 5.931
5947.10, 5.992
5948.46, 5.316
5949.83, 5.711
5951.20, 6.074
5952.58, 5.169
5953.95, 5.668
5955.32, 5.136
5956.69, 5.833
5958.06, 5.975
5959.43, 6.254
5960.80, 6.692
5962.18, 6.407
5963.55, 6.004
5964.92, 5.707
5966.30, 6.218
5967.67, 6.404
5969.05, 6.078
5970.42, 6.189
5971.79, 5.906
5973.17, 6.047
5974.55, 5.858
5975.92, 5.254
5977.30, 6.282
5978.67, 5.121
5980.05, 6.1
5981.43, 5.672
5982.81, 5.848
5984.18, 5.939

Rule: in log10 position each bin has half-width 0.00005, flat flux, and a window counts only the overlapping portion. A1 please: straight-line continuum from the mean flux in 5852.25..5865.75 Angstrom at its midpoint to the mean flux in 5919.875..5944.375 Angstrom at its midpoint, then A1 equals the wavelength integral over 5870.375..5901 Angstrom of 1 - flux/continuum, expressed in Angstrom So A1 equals 9.4 Angstrom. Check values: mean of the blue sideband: 6.22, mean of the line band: 4.23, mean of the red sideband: 5.88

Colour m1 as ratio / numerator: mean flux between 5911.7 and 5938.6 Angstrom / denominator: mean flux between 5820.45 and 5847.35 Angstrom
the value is 0.85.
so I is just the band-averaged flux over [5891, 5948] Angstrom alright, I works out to 5.23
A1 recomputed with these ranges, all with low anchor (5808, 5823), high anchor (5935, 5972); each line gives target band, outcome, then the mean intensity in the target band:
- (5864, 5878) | 2.1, 5.68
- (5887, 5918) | 9.8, 4.36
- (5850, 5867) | 1.2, 6.29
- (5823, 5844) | 0.6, 6.81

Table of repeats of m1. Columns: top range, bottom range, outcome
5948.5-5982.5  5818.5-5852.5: 0.88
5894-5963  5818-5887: 0.88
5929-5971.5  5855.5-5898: 1.20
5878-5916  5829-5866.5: 0.68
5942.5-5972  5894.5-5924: 1.24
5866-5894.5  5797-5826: 0.66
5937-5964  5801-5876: 0.88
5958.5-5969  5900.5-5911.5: 1.23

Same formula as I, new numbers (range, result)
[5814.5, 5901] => 5.76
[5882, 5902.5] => 3.66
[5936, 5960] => 5.82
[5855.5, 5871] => 6.16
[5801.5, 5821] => 7.37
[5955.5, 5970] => 6.12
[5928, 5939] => 6.06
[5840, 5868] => 6.31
